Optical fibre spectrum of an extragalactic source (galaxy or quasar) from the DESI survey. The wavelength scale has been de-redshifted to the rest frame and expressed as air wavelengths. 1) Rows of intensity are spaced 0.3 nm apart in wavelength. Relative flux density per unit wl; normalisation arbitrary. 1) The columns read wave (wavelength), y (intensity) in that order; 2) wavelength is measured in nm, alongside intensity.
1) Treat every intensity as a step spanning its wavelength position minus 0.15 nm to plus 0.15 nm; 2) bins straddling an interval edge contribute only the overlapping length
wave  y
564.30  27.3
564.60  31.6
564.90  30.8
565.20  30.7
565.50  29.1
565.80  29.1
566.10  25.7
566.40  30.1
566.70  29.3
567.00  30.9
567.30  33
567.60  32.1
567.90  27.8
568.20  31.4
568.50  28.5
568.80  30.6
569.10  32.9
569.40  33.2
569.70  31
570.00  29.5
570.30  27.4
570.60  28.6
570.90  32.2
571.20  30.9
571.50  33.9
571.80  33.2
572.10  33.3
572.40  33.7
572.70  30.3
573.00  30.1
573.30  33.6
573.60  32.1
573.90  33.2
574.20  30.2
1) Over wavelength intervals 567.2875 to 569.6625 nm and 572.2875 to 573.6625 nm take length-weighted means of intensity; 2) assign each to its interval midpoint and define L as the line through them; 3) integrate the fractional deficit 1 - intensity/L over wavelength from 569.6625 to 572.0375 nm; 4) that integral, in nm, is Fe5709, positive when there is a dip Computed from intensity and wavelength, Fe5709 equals 0.04 nm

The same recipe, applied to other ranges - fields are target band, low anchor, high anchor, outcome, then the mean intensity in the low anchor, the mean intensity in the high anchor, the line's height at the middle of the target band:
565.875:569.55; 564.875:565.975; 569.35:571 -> -0.06 nm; 29.7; 30.1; 29.9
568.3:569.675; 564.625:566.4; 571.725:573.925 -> -0.02 nm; 29.3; 32.4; 30.8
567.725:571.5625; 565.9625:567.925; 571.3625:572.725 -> 0.13 nm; 30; 33.1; 31.6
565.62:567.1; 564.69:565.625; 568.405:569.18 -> 0.07 nm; 30.3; 30.6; 30.4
